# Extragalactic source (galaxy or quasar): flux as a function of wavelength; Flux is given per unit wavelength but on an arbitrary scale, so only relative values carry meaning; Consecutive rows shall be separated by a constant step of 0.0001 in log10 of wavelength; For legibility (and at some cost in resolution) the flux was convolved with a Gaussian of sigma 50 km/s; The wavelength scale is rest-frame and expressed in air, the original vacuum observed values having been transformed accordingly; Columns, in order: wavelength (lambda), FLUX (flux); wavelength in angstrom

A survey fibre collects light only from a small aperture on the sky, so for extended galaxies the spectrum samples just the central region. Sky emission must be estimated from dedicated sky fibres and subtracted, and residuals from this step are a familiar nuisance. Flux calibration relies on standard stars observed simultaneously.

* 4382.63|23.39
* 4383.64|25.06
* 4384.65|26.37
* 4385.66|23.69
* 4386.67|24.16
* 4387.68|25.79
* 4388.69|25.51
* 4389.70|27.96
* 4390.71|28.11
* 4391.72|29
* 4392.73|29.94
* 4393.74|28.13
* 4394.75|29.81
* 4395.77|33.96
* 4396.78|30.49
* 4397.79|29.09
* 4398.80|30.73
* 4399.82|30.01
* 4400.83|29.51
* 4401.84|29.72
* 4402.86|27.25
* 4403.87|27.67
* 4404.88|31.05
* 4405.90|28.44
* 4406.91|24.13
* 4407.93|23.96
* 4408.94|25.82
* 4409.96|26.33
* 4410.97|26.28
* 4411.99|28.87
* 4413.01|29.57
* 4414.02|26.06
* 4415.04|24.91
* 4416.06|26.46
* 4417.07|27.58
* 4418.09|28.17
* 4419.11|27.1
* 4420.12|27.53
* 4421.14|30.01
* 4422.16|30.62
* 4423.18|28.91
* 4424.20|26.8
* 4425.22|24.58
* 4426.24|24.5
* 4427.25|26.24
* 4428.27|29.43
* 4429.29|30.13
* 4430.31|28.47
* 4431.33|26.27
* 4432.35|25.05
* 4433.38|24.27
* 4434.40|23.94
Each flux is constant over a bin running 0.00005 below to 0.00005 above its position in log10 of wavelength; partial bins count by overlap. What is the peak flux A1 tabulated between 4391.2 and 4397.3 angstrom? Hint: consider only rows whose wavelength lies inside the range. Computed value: 33.96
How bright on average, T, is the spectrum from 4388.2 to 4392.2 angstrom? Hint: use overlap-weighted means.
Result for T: 27.7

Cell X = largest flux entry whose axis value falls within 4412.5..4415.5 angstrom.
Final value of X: 29.57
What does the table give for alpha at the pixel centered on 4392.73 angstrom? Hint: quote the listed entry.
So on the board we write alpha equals 29.94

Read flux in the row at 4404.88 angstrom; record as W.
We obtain 31.05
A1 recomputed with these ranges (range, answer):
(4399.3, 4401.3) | 30.01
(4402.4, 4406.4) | 31.05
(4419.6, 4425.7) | 30.62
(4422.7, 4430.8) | 30.13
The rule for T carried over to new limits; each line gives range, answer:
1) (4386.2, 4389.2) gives 25.2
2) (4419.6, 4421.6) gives 28.8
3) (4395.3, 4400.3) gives 30.8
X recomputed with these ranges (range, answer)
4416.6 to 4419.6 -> 28.17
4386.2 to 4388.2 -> 25.79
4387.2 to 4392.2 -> 29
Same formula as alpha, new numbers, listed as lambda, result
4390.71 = 28.11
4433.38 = 24.27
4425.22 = 24.58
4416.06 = 26.46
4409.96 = 26.33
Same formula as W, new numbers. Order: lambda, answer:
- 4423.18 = 28.91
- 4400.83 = 29.51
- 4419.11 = 27.1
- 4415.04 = 24.91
